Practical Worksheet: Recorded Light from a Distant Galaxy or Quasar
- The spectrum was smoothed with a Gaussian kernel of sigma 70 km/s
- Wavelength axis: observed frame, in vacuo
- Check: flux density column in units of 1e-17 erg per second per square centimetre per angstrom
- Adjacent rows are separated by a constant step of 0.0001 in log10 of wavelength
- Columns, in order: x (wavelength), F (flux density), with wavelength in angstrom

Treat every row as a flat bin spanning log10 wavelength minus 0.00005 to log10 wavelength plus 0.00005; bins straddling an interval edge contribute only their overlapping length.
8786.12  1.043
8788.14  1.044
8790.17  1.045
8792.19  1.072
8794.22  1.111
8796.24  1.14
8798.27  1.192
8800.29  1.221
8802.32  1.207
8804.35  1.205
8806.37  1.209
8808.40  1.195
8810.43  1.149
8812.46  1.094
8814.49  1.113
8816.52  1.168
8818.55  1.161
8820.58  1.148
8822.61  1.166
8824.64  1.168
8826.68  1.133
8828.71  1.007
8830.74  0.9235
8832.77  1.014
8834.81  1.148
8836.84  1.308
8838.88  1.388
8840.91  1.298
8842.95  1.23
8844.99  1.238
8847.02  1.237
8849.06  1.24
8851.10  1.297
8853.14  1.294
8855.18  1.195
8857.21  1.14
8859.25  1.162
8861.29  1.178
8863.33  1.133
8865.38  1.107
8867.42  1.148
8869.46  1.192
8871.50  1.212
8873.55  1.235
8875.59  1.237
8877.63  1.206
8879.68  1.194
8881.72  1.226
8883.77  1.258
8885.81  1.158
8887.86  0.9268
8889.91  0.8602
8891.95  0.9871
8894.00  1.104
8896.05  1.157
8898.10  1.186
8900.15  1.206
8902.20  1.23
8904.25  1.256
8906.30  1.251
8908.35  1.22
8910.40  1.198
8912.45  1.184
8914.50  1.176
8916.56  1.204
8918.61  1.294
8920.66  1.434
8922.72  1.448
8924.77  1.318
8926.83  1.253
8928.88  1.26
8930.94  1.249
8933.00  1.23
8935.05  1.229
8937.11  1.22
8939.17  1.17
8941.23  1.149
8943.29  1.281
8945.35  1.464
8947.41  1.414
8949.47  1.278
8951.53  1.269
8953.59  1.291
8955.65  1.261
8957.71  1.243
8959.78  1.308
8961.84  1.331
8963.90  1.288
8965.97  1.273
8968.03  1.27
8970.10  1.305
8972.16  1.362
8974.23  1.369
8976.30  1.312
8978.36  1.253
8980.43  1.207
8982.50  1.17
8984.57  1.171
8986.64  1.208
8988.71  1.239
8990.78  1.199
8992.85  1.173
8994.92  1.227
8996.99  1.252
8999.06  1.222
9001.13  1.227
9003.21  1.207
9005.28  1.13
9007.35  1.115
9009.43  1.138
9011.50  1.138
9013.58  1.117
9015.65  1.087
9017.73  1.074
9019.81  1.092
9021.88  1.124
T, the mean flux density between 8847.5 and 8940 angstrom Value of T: 1.2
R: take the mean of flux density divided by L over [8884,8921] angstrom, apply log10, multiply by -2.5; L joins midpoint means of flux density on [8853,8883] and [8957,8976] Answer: 0.06 mag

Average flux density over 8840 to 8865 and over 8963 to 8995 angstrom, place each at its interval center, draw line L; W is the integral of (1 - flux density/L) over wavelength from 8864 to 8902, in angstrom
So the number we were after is 2.4 angstrom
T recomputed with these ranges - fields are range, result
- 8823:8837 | 1.09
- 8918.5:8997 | 1.27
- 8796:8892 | 1.17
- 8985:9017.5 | 1.18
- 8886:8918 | 1.15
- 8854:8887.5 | 1.18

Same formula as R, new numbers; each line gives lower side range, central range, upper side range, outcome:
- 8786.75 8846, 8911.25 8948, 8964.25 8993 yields -0.04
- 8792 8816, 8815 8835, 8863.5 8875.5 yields 0.06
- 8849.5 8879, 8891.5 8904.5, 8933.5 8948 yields 0.06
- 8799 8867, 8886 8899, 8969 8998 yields 0.16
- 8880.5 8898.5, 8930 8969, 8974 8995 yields -0.09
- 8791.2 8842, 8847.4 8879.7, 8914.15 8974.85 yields 0.01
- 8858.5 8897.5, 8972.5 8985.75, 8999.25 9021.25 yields -0.10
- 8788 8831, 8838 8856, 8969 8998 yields -0.10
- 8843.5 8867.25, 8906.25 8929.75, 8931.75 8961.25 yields -0.02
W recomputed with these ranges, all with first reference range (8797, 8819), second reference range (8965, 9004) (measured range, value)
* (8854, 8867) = 0.4 angstrom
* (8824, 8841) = 0.5 angstrom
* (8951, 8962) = -0.4 angstrom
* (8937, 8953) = -0.7 angstrom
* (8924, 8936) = -0.3 angstrom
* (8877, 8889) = 0.5 angstrom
